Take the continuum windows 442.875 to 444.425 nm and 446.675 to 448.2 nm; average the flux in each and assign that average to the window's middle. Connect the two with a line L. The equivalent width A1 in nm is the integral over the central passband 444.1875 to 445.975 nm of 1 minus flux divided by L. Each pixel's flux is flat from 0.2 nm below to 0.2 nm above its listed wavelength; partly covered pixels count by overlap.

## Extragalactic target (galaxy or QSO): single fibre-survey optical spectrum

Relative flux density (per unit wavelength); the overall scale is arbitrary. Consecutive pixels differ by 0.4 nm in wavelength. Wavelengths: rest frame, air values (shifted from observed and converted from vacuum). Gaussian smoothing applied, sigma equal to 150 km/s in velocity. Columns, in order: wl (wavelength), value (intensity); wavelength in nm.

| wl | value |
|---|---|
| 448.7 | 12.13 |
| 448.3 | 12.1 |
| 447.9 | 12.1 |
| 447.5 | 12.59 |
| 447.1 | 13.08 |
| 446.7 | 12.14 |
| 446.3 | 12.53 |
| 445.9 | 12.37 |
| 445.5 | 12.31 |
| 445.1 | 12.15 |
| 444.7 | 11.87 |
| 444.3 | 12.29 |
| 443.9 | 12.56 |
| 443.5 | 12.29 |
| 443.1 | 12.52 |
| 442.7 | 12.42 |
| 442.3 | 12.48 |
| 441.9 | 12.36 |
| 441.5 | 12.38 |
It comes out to 0.04 nm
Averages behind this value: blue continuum 12.4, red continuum 12.5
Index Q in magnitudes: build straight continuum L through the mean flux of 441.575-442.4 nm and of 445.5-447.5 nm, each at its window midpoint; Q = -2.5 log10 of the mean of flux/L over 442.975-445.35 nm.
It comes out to 0.02 mag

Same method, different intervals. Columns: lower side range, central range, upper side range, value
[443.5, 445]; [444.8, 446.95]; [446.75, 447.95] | 0.011 mag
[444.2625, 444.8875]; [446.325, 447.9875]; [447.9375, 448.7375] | -0.037 mag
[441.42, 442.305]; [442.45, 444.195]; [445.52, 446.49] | -0.003 mag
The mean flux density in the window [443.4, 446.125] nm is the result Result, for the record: 12.3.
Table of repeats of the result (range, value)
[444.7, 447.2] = 12.4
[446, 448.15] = 12.5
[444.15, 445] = 12.1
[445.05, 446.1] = 12.3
